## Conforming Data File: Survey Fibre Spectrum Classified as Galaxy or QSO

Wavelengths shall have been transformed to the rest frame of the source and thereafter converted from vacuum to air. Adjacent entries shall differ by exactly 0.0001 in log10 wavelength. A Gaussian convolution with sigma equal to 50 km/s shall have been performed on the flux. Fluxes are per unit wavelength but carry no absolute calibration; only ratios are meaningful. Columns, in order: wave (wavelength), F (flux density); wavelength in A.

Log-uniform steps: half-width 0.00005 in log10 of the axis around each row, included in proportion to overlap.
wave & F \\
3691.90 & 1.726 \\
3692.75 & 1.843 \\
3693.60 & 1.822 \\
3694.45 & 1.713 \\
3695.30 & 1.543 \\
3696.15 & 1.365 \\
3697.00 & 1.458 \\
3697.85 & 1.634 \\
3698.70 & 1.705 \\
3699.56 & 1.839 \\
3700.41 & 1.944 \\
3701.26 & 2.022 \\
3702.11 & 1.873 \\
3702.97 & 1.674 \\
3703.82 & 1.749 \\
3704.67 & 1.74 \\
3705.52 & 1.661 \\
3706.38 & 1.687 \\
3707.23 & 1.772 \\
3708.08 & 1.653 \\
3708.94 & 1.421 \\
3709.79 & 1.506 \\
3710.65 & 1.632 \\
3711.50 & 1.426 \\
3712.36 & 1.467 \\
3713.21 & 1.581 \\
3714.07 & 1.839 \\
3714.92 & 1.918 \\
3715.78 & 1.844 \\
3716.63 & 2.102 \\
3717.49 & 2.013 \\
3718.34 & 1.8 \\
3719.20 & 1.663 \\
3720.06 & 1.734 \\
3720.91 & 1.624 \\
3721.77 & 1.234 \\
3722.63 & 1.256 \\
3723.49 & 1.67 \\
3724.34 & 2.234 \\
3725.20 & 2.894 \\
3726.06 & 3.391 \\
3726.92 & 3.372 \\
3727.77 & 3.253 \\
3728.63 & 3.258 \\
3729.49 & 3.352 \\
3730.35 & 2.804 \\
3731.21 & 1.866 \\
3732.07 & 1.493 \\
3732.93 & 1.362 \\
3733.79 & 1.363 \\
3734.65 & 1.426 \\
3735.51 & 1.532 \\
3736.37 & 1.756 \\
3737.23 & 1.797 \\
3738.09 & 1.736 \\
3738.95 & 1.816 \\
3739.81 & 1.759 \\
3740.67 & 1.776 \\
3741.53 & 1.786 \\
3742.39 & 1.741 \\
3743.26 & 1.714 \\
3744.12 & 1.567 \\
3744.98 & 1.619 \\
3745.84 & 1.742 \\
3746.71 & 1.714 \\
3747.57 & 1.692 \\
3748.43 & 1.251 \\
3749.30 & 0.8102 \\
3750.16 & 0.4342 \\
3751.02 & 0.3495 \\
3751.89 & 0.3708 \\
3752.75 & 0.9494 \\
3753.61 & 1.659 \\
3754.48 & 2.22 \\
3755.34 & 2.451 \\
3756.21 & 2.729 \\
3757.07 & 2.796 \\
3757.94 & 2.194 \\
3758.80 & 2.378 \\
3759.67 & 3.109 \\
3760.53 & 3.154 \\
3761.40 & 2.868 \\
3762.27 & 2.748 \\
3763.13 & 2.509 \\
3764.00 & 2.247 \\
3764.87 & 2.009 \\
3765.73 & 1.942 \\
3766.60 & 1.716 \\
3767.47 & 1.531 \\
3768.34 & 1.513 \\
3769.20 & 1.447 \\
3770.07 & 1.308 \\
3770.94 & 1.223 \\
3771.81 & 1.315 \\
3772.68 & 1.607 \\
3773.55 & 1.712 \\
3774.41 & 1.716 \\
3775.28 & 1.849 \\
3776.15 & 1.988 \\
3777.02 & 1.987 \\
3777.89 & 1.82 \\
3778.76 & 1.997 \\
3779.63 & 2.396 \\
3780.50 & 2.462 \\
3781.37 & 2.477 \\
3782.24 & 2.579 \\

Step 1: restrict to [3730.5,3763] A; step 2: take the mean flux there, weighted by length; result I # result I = 1.79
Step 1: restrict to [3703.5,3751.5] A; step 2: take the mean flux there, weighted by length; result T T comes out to 1.8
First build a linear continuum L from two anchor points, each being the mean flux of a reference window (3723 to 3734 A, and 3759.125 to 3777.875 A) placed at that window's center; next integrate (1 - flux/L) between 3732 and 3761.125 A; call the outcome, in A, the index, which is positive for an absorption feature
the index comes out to 6.7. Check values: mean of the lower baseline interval 2.5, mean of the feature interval 1.72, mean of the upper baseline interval 1.97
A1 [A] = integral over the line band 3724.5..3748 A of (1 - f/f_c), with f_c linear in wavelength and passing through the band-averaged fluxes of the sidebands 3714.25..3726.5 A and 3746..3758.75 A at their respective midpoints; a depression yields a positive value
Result -3.7 A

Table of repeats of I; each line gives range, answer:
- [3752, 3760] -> 2.19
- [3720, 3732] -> 2.42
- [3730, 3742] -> 1.73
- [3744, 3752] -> 1.17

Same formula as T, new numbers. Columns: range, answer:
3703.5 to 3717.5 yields 1.7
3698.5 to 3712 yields 1.7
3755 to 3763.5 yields 2.7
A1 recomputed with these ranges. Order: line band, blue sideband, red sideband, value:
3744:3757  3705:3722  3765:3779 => 1.6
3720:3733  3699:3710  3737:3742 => -4.3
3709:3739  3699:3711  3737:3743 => -3.7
